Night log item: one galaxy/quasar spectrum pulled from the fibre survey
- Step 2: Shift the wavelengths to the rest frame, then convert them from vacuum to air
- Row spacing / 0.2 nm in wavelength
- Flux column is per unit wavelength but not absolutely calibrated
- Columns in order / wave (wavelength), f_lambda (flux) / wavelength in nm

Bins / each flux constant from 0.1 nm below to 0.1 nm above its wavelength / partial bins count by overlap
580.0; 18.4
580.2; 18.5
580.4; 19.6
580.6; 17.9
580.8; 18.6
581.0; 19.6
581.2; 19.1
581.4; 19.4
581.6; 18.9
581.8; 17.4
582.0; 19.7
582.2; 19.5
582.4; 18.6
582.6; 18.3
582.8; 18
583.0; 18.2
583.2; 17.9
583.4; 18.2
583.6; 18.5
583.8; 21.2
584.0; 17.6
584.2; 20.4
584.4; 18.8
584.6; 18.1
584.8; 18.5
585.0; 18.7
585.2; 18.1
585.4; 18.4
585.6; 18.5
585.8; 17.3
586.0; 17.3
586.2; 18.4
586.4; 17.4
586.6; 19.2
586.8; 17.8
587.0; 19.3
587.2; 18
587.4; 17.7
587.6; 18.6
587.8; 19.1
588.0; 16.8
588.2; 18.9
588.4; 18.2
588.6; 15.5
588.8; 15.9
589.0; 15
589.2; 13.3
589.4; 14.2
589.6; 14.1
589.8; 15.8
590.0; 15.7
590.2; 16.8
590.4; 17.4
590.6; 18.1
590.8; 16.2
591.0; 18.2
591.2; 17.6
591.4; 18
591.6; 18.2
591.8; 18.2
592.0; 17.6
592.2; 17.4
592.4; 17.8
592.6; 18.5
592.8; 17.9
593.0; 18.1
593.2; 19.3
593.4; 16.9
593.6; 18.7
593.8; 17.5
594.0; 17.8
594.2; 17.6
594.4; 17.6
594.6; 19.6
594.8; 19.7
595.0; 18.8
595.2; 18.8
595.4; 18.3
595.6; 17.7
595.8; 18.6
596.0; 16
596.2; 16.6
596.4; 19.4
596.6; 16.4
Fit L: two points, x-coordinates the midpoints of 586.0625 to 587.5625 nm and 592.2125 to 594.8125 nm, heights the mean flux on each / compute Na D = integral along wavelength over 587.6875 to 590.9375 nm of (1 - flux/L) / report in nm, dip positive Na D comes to 0.33 nm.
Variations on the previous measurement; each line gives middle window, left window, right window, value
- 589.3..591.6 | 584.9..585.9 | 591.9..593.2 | 0.18 nm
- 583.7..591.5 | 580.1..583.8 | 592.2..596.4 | 0.38 nm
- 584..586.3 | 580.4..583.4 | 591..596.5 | 0.02 nm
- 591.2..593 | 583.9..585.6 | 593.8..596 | 0.04 nm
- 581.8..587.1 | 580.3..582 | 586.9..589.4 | -0.15 nm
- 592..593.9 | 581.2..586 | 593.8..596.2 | 0.02 nm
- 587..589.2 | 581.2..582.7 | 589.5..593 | 0.07 nm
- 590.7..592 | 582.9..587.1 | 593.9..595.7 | 0.05 nm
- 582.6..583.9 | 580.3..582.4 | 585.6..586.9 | -0.01 nm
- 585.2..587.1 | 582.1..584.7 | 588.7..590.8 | -0.09 nm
